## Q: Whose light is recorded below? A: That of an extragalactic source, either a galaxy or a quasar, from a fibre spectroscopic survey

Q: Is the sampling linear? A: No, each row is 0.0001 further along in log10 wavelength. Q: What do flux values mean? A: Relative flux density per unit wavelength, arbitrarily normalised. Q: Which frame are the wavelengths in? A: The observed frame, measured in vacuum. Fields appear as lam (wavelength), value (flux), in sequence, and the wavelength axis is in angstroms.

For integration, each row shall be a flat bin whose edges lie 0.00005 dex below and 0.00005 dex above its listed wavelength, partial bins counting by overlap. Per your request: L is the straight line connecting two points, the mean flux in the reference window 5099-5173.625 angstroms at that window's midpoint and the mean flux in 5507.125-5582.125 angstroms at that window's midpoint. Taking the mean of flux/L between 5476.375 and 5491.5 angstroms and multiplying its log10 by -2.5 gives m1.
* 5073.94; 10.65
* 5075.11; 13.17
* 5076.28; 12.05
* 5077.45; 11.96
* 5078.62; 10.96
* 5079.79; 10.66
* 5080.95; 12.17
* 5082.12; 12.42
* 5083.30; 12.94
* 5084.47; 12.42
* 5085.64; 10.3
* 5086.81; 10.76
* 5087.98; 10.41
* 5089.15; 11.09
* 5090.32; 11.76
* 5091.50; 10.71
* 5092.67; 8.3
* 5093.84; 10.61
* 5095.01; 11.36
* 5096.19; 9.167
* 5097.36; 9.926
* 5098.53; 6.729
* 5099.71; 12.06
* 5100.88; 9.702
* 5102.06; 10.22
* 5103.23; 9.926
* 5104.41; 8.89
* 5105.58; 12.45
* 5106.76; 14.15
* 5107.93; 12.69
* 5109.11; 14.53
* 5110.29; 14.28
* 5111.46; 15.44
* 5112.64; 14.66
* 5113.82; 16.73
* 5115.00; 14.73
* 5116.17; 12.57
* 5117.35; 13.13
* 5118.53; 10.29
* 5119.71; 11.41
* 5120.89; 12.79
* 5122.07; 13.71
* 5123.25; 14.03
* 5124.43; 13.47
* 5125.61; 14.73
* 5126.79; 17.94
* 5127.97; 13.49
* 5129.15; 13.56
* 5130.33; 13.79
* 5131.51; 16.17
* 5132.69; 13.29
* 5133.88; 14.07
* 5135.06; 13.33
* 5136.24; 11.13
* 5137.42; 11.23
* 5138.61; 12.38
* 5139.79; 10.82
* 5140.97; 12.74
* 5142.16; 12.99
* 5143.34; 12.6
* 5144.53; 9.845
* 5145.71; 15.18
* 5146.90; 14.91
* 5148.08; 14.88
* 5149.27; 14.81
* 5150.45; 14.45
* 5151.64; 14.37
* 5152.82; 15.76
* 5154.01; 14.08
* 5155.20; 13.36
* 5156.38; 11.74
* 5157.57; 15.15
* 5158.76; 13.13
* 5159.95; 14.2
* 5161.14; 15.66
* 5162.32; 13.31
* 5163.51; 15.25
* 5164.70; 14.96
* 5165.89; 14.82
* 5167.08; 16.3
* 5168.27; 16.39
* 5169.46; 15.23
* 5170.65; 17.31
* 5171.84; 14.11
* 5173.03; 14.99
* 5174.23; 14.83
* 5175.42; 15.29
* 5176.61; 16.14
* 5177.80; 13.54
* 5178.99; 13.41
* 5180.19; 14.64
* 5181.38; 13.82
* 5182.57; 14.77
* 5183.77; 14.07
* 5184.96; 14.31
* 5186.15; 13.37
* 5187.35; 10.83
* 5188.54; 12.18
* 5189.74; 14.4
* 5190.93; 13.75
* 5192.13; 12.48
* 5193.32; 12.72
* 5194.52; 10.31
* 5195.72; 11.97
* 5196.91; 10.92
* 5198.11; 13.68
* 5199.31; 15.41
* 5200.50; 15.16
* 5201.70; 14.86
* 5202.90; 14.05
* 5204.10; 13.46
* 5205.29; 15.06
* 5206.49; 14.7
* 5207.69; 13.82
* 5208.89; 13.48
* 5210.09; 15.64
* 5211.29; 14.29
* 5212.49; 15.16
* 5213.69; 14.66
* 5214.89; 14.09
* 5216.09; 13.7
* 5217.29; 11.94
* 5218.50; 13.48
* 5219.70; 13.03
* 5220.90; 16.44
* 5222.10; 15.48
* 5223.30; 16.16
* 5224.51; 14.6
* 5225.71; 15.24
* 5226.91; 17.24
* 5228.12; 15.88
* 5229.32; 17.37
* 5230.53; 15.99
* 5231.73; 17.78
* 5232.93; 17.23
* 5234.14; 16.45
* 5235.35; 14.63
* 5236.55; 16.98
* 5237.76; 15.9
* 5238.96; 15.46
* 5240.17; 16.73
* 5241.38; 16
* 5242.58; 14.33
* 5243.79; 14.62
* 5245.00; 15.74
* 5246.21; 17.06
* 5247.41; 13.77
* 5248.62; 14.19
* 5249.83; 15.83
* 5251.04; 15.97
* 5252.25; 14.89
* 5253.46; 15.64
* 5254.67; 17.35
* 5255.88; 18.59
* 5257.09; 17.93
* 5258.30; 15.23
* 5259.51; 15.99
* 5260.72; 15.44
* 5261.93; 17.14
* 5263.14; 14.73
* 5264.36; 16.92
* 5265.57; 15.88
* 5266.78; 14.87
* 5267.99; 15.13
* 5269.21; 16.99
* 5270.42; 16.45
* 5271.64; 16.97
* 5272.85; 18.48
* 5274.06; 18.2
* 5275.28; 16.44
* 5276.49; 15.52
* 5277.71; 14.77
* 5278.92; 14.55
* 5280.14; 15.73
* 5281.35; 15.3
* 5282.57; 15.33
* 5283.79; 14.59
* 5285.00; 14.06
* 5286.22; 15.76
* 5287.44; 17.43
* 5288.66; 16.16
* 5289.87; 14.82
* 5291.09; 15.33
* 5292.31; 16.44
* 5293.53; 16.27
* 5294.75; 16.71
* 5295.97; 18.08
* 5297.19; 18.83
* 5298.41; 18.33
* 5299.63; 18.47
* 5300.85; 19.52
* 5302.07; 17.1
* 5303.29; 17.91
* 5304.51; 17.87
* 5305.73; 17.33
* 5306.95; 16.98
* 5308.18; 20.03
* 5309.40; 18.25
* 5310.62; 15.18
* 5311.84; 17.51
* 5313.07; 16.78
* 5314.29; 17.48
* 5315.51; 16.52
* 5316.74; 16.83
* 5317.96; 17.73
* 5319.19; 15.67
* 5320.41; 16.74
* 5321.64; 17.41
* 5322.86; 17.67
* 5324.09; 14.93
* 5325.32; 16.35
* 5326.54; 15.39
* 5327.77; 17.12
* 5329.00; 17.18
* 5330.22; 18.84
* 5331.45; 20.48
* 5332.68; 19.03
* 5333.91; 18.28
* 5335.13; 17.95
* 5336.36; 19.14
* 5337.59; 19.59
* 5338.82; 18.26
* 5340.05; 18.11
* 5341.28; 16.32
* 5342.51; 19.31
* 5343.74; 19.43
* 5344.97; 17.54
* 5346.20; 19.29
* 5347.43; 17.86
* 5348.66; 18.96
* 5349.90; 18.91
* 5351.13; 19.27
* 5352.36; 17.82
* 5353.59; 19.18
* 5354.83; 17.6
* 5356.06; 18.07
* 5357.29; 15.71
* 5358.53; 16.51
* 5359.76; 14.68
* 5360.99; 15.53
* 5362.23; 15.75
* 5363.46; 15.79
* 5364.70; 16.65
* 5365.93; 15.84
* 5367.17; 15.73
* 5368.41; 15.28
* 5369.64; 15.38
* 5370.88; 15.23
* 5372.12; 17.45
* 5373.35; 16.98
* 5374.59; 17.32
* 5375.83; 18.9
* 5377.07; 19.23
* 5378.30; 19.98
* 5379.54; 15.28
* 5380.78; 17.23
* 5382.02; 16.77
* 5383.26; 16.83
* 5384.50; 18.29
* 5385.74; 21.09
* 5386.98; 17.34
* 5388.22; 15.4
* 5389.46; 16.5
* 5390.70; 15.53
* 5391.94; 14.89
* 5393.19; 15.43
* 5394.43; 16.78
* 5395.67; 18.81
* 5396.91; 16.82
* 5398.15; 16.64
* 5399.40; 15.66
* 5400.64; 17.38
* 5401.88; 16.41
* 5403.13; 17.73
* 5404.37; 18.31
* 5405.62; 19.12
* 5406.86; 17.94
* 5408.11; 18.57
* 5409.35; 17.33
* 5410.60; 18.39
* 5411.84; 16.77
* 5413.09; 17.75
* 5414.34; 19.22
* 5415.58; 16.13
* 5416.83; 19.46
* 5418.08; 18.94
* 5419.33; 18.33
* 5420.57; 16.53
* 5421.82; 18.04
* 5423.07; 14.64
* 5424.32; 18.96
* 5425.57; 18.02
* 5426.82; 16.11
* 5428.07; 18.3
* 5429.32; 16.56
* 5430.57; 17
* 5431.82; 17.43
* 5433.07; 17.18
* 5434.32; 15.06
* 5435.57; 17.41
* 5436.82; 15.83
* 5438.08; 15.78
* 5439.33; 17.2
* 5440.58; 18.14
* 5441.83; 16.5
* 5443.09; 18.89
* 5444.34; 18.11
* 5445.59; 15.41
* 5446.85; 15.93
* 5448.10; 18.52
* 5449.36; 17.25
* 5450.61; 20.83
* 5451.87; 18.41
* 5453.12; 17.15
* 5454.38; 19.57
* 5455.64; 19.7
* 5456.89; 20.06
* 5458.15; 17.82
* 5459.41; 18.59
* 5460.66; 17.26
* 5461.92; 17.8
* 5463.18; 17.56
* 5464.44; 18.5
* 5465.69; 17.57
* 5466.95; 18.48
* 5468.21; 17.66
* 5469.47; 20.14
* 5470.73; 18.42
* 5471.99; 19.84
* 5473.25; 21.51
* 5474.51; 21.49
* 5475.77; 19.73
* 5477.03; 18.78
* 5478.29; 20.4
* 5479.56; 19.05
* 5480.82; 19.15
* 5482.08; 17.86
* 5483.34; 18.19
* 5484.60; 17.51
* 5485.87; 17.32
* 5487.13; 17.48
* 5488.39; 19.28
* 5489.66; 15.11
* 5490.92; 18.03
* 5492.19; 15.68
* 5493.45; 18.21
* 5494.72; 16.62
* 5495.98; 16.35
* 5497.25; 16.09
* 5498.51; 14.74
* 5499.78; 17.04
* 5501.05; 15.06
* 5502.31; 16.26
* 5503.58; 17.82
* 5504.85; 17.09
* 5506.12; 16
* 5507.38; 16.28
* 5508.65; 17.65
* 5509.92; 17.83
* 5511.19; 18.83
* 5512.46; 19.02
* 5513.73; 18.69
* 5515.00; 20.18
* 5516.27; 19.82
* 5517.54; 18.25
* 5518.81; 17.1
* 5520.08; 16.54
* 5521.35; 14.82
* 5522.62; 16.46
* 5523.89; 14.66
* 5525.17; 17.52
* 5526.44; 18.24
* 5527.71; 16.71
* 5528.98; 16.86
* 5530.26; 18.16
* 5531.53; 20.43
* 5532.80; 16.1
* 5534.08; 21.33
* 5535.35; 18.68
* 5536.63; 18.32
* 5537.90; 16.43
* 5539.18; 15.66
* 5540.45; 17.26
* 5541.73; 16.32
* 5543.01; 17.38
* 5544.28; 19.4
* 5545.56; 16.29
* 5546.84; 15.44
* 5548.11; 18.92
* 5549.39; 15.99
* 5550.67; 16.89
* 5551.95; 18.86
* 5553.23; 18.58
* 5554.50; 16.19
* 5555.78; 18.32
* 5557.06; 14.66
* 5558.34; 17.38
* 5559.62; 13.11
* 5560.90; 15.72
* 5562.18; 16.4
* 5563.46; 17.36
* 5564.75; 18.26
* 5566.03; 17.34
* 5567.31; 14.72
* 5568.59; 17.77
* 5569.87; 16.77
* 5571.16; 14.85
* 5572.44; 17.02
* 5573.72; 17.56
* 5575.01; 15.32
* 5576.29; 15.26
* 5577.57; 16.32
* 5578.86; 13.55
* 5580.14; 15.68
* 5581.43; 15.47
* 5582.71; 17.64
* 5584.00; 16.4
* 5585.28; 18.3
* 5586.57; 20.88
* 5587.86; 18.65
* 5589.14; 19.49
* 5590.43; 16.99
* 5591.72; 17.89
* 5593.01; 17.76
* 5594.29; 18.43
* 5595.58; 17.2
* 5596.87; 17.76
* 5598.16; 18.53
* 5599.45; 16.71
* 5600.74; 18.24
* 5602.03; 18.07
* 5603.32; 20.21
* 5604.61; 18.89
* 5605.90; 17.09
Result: -0.10 mag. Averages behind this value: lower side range 13.6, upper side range 17.1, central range 18.2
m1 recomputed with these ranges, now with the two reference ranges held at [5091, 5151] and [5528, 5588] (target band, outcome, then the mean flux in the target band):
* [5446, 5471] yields -0.146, 18.3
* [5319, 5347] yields -0.205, 17.9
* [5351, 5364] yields -0.123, 16.8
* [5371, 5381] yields -0.164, 17.7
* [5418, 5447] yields -0.087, 17.1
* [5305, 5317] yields -0.187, 17.3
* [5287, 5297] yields -0.148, 16.5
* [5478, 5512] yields -0.057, 17.3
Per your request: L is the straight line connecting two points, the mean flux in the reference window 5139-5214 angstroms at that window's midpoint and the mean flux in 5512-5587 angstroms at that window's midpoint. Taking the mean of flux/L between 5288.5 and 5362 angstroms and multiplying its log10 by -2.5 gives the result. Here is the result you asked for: -0.15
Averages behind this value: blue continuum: 14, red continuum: 17.1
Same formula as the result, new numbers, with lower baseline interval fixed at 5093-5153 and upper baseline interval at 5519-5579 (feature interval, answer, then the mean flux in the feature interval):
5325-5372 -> -0.17 mag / 17.5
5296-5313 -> -0.22 mag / 17.9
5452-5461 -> -0.16 mag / 18.6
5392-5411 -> -0.12 mag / 17.3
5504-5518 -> -0.10 mag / 18.1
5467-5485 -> -0.19 mag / 19.3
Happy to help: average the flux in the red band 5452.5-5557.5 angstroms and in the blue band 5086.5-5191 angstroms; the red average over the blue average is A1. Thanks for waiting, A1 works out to 1.34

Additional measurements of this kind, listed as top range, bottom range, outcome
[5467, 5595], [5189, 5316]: 1.11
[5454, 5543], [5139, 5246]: 1.23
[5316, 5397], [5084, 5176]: 1.32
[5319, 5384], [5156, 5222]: 1.23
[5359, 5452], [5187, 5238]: 1.18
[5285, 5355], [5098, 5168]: 1.31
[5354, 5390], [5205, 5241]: 1.10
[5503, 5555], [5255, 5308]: 1.06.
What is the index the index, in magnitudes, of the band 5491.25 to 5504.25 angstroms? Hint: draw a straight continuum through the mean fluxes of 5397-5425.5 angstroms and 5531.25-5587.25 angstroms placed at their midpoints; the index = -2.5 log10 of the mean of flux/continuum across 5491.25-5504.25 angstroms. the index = 0.05 mag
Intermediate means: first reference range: 17.6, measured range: 16.4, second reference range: 16.9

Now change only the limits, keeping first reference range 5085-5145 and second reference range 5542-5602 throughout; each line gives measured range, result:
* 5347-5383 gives -0.15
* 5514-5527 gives -0.06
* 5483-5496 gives -0.07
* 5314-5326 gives -0.16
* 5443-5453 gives -0.13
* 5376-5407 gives -0.14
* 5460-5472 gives -0.15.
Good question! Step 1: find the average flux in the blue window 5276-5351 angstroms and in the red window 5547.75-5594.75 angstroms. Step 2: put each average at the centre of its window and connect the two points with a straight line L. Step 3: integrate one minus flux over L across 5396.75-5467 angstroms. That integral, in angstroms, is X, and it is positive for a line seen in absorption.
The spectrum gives -2.2 angstroms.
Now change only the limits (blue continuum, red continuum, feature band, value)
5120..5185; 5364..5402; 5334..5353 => -2.44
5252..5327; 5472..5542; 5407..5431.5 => -0.54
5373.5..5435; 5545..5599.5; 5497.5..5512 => 0.28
